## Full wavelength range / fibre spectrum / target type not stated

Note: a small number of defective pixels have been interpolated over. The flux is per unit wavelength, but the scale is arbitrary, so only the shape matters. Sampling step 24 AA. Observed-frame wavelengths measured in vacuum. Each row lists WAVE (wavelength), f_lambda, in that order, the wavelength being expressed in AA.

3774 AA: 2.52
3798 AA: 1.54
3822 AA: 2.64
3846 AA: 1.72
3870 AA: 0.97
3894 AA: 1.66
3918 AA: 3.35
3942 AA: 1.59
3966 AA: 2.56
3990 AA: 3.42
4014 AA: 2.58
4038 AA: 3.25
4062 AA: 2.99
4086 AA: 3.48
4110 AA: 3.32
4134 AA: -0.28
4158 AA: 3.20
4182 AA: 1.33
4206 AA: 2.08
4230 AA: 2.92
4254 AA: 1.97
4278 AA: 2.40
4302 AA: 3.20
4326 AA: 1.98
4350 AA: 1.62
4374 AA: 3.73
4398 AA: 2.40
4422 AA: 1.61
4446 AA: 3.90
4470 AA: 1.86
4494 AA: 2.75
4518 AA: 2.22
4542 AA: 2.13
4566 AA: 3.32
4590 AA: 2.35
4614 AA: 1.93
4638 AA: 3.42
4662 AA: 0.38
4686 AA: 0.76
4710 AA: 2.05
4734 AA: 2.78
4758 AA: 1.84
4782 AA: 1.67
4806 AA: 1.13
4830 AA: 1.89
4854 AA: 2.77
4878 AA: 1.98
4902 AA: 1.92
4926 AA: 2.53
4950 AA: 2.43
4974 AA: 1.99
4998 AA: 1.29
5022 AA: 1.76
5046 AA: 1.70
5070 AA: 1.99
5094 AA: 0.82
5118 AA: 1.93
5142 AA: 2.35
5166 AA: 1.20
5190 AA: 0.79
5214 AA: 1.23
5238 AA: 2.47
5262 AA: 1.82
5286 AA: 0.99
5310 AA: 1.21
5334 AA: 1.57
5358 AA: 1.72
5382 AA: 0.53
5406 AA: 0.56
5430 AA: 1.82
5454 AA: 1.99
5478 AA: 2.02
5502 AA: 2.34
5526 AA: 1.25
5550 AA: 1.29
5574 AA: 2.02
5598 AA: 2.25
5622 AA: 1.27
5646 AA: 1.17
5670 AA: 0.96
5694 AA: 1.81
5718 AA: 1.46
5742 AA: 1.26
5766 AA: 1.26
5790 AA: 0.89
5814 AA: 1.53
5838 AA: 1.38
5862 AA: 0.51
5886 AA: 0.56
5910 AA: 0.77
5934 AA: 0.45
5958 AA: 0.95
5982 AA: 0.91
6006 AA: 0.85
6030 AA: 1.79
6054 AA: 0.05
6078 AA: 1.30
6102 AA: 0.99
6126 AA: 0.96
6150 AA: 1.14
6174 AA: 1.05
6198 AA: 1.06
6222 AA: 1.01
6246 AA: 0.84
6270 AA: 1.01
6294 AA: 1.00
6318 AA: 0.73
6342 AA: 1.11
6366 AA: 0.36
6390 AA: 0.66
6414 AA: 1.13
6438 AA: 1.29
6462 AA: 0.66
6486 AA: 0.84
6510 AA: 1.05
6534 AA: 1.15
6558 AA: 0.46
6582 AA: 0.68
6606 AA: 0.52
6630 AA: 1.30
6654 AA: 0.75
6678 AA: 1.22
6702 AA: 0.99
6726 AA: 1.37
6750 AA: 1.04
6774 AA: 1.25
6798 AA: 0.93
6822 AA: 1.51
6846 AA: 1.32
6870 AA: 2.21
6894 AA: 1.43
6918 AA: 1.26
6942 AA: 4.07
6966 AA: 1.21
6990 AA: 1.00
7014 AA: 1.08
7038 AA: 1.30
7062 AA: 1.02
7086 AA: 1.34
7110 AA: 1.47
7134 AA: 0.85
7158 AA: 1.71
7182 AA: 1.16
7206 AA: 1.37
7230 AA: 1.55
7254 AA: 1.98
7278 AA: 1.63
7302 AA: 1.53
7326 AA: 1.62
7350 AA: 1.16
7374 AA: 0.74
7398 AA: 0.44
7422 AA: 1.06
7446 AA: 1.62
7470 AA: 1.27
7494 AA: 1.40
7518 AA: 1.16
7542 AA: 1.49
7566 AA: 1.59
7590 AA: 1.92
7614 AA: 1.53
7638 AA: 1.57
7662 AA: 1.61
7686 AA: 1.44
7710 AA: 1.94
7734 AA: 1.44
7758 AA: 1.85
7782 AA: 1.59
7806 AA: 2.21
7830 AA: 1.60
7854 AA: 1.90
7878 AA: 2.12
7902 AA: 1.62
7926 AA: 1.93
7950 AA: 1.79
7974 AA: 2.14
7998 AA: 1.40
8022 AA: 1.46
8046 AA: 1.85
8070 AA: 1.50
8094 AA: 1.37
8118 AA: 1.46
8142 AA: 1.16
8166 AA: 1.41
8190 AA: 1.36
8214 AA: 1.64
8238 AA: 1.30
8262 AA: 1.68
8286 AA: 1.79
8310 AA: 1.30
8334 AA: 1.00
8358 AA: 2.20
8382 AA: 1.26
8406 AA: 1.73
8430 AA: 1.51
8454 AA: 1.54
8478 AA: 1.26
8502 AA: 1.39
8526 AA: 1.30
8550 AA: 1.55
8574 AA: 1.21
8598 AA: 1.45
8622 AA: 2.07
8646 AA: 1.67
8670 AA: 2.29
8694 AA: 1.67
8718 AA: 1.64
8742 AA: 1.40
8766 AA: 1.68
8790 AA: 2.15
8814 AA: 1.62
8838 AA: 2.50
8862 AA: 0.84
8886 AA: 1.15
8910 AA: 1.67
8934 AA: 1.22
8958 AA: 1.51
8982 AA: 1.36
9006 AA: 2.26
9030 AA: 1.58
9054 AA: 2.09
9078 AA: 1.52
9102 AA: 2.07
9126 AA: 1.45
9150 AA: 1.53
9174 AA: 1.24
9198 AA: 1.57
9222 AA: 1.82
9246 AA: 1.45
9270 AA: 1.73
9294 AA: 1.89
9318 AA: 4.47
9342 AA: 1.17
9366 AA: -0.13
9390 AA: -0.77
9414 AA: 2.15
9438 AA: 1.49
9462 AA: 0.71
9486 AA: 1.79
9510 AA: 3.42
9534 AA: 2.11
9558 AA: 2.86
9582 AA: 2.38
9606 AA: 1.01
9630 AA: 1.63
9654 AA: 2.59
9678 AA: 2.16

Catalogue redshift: 0.86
